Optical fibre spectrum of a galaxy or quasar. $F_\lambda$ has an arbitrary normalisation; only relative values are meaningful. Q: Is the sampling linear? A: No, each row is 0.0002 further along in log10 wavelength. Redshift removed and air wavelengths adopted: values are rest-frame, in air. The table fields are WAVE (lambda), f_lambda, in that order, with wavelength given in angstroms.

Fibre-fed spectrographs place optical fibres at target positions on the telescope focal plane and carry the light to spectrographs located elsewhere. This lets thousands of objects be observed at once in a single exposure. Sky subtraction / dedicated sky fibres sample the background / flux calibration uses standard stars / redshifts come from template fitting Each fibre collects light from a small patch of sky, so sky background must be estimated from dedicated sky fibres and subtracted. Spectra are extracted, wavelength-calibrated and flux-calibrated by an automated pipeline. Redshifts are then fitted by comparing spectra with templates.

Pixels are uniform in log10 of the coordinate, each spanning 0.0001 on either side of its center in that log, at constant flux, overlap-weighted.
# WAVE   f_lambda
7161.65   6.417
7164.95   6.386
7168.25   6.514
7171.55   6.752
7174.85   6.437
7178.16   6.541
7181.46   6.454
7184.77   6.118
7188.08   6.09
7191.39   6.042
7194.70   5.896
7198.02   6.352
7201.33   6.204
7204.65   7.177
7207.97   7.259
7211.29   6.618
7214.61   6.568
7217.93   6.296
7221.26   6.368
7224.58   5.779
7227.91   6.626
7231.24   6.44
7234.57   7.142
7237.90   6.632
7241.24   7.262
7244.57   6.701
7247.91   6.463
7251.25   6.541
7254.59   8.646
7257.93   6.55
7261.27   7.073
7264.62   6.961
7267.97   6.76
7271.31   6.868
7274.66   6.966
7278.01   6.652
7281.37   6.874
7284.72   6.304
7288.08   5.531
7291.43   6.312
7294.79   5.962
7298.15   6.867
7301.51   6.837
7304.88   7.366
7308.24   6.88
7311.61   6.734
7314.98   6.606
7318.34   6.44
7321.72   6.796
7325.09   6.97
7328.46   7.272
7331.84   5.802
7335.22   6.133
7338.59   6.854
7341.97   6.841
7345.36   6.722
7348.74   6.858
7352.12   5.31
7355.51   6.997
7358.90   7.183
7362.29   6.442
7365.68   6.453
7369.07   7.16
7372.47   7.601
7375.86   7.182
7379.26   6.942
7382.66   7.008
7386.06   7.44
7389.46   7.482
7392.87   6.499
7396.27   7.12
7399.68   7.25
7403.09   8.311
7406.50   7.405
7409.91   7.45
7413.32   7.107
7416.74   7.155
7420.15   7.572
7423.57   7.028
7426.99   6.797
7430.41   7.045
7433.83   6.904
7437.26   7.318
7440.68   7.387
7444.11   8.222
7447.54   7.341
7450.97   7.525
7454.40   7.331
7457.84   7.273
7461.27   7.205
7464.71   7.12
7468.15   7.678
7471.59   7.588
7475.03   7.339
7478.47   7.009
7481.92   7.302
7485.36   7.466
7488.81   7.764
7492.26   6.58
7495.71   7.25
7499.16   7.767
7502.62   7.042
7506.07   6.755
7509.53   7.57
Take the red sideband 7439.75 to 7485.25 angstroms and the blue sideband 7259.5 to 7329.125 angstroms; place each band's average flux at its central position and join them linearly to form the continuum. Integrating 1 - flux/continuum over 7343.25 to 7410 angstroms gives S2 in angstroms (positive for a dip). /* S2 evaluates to 0.2 angstroms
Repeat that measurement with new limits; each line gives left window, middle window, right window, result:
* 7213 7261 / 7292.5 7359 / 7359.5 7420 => 3.22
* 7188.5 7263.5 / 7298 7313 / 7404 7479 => -0.09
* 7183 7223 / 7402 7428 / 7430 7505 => -0.69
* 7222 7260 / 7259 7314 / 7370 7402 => 1.87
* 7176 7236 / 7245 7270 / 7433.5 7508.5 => -1.39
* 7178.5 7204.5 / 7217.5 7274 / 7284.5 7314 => -3.43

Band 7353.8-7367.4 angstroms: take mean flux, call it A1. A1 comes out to 6.77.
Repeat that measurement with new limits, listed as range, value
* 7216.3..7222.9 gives 6.33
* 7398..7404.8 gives 7.78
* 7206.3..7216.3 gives 6.82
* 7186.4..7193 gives 6.07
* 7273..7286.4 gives 6.7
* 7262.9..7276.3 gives 6.89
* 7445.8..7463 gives 7.33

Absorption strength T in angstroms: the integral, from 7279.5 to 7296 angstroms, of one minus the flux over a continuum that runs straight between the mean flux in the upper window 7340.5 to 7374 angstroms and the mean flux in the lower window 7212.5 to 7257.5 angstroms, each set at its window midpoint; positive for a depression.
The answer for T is 1.29 angstroms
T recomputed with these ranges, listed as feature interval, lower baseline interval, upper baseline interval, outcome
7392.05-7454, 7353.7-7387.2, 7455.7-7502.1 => -1.2 angstroms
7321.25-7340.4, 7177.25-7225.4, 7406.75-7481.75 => 0.7 angstroms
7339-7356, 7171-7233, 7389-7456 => 1.1 angstroms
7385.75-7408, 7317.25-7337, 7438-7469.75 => -0.9 angstroms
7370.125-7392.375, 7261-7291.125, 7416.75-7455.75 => -0.5 angstroms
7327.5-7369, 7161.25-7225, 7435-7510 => 2.1 angstroms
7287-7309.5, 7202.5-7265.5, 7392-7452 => 1.3 angstroms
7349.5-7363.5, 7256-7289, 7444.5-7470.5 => 1.0 angstroms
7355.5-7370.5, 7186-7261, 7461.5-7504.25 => 0.4 angstroms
